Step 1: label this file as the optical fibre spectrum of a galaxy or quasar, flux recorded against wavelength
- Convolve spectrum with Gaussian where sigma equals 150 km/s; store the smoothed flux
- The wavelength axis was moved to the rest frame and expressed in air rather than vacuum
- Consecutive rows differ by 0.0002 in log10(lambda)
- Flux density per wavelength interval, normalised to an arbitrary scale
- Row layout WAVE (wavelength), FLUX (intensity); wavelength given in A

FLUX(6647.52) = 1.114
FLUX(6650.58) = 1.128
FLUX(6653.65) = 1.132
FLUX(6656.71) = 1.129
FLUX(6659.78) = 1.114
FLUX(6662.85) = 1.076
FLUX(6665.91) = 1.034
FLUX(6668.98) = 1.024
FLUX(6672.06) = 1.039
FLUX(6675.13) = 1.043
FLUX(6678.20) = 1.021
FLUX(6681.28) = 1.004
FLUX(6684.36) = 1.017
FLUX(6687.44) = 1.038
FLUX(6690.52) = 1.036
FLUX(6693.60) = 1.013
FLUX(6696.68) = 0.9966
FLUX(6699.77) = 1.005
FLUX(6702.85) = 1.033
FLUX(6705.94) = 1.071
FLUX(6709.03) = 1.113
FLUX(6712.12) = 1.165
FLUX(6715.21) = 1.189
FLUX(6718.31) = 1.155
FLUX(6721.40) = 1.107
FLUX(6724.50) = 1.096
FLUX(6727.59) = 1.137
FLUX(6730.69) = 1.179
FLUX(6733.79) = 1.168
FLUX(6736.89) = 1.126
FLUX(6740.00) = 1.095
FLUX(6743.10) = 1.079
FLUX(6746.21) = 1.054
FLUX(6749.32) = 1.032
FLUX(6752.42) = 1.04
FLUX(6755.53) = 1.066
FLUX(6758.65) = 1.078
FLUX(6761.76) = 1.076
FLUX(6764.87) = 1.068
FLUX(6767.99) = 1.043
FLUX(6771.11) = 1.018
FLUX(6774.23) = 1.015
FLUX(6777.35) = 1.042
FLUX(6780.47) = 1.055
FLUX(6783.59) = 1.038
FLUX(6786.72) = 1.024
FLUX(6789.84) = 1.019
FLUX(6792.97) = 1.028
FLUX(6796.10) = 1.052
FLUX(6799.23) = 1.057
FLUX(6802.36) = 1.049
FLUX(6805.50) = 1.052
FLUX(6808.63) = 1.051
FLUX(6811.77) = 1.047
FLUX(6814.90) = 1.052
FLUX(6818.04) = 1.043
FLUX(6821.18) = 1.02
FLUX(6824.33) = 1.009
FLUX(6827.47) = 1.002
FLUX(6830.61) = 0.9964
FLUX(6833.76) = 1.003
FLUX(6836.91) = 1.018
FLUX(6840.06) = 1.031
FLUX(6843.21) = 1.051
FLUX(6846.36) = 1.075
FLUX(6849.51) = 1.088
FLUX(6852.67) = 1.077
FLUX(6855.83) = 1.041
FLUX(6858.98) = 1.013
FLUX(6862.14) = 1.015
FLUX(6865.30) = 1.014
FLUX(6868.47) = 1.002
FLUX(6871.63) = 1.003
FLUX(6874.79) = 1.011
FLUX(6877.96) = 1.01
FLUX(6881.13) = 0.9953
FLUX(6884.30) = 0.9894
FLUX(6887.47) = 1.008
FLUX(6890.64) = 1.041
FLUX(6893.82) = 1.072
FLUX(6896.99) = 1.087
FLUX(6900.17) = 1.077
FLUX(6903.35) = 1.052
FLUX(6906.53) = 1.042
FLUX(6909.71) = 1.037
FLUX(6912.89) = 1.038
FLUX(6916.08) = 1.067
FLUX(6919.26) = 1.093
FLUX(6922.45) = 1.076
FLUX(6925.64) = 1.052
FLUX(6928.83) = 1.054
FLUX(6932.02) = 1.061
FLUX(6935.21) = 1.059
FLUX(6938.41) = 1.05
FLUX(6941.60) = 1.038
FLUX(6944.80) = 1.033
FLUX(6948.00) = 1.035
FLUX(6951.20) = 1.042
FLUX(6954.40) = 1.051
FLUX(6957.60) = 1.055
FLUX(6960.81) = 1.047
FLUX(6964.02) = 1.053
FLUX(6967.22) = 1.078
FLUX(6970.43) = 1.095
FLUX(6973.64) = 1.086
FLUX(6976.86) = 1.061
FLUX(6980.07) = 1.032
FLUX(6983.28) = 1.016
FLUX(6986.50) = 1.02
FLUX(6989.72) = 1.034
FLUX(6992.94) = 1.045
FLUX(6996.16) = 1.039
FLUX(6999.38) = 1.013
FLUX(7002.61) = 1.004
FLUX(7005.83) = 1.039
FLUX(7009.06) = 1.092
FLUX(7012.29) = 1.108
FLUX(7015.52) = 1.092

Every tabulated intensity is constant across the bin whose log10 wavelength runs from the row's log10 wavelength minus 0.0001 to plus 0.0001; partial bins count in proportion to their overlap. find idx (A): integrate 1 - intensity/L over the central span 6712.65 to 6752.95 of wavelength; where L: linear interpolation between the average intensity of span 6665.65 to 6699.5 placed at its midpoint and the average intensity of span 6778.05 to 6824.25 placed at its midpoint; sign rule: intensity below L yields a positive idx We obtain -3.32 A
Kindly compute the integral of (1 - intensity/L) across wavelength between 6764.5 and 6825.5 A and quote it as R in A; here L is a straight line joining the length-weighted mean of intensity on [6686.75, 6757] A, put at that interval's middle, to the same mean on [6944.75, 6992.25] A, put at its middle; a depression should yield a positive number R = 2.1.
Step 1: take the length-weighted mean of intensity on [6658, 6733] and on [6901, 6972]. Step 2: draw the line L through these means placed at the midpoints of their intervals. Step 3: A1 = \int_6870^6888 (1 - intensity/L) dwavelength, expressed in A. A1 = 0.97 A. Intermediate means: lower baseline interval 1.07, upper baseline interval 1.06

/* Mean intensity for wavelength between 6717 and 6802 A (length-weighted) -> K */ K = 1.07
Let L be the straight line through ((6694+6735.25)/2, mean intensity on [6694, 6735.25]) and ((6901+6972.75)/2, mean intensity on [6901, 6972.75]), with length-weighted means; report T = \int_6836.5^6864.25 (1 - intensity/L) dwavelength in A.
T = 0.8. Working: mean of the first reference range 1.11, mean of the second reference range 1.06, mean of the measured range 1.05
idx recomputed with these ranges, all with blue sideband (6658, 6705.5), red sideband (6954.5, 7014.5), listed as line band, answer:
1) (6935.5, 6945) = 0.0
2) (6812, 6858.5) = 0.3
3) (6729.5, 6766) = -1.8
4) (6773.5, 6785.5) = 0.0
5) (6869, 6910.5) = 0.6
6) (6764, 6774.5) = 0.0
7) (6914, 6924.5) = -0.3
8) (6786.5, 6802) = 0.0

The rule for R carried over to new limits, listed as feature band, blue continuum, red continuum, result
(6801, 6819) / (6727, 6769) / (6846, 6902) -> 0.2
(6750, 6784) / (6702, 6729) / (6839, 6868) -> 1.3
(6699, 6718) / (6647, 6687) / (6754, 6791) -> -0.8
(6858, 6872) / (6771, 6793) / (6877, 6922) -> 0.4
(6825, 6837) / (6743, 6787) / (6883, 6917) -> 0.5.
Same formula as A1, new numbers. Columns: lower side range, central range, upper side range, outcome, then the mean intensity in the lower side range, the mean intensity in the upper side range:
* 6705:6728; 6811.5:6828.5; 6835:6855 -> 0.66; 1.13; 1.05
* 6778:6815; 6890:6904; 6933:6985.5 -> -0.26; 1.04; 1.05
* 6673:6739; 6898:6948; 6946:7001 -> -0.07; 1.08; 1.05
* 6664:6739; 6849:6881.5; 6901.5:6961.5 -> 1.08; 1.08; 1.05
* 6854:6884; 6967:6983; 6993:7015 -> -0.35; 1.01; 1.05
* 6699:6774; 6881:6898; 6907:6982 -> 0.51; 1.09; 1.06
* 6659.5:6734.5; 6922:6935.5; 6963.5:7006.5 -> -0.12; 1.07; 1.04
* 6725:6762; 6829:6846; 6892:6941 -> 0.83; 1.09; 1.06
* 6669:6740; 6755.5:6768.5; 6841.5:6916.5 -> -0.04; 1.08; 1.04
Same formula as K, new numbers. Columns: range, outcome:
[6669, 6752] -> 1.08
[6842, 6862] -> 1.05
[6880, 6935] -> 1.05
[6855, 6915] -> 1.03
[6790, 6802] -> 1.04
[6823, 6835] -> 1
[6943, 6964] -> 1.04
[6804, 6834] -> 1.03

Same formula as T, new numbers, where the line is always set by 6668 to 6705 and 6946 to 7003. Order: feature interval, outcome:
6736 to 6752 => -0.7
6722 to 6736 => -1.6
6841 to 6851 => -0.3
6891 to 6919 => -0.5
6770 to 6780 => 0.0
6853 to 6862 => 0.0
